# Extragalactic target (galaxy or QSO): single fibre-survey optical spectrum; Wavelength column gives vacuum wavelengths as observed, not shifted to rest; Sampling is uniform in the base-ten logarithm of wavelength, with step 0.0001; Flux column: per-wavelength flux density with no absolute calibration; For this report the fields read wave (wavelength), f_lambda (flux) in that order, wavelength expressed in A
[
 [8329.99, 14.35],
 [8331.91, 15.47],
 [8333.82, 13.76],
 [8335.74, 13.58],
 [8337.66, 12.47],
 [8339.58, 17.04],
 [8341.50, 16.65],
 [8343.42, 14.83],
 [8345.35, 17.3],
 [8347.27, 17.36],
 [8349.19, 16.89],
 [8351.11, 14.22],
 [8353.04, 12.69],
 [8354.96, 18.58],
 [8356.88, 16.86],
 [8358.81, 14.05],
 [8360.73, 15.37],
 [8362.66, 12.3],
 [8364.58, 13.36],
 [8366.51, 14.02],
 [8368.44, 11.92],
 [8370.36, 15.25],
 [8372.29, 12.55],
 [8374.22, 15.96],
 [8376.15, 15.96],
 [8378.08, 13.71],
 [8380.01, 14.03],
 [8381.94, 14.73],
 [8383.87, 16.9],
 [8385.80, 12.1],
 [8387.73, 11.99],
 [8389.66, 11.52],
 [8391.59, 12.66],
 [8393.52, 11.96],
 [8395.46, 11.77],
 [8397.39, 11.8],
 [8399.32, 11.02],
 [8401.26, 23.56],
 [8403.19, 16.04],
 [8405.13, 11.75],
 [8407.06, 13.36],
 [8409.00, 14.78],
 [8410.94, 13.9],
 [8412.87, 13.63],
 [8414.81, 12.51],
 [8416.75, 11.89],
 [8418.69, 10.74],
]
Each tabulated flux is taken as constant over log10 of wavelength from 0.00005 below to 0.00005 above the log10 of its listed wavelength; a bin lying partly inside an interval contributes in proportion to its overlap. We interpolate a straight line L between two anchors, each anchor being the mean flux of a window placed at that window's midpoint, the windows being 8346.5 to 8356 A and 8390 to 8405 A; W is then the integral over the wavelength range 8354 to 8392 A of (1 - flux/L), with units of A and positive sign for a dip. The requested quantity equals 1.9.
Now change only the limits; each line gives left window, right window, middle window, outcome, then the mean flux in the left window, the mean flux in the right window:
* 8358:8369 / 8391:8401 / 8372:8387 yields -1.6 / 13.6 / 12.6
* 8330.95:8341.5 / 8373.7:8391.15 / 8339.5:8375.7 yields -1.8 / 14.7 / 14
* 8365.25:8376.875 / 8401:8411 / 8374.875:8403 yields 1.5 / 14.2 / 15.1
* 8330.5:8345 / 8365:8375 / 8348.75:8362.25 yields -0.9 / 14.9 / 13.9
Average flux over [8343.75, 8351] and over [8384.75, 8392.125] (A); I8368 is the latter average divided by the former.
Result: 0.73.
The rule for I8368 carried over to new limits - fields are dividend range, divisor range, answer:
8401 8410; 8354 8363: 0.98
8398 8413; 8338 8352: 0.91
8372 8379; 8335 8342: 0.99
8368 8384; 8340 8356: 0.90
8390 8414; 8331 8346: 0.91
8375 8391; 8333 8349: 0.90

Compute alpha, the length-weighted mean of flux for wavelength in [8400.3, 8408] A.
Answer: 16.2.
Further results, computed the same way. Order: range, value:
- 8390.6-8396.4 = 12.1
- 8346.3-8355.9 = 15.9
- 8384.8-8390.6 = 11.9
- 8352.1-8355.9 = 15.6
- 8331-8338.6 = 13.8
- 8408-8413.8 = 14.1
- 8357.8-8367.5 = 13.8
